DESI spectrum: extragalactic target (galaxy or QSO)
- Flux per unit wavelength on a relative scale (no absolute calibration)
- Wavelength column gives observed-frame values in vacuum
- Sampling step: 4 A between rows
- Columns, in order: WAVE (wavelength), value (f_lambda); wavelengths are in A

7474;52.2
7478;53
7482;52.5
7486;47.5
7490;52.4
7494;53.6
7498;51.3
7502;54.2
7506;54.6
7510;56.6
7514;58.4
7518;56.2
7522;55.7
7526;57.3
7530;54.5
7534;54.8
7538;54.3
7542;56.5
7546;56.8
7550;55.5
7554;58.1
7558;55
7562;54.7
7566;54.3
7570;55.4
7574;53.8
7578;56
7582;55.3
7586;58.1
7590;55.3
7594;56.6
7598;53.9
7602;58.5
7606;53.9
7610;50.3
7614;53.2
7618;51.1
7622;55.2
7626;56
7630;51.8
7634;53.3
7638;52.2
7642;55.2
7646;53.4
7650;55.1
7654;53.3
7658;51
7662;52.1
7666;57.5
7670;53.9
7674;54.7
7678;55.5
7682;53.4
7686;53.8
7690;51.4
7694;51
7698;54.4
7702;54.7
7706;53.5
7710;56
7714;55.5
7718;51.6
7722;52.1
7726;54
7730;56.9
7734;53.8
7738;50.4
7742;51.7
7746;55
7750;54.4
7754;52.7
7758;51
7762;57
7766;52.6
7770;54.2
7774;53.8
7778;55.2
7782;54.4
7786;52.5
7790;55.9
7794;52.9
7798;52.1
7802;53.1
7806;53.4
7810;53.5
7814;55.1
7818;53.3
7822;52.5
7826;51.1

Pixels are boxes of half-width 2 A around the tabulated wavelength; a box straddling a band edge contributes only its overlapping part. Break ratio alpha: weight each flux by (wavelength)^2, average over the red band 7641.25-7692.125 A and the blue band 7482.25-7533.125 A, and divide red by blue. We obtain 1.0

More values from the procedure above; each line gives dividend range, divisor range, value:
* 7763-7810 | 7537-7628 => 1.03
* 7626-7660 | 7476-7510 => 1.05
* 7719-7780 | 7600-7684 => 1.02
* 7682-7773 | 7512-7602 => 1.00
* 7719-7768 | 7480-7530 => 1.05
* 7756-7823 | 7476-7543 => 1.06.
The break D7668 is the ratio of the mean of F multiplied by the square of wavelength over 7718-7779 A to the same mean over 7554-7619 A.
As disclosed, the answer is 1.0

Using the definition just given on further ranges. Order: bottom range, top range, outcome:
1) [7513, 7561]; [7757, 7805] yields 1.02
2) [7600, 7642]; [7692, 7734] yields 1.03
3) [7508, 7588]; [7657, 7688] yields 1.00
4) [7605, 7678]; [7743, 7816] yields 1.04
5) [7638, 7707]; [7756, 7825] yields 1.03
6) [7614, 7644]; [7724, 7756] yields 1.03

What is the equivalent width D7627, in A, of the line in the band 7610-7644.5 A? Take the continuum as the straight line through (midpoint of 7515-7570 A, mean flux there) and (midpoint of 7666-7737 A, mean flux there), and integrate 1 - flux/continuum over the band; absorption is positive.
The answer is 0.9 A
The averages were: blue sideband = 55.7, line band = 53.3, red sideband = 53.9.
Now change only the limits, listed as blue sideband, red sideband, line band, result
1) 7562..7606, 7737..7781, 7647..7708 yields 0.9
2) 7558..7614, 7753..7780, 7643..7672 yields 0.4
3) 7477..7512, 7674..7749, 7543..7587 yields -2.1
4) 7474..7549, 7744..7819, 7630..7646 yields 0.2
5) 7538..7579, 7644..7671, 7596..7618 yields 0.4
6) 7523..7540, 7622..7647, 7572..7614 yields -0.5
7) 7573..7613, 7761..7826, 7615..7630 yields 0.3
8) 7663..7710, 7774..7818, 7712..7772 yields 0.4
